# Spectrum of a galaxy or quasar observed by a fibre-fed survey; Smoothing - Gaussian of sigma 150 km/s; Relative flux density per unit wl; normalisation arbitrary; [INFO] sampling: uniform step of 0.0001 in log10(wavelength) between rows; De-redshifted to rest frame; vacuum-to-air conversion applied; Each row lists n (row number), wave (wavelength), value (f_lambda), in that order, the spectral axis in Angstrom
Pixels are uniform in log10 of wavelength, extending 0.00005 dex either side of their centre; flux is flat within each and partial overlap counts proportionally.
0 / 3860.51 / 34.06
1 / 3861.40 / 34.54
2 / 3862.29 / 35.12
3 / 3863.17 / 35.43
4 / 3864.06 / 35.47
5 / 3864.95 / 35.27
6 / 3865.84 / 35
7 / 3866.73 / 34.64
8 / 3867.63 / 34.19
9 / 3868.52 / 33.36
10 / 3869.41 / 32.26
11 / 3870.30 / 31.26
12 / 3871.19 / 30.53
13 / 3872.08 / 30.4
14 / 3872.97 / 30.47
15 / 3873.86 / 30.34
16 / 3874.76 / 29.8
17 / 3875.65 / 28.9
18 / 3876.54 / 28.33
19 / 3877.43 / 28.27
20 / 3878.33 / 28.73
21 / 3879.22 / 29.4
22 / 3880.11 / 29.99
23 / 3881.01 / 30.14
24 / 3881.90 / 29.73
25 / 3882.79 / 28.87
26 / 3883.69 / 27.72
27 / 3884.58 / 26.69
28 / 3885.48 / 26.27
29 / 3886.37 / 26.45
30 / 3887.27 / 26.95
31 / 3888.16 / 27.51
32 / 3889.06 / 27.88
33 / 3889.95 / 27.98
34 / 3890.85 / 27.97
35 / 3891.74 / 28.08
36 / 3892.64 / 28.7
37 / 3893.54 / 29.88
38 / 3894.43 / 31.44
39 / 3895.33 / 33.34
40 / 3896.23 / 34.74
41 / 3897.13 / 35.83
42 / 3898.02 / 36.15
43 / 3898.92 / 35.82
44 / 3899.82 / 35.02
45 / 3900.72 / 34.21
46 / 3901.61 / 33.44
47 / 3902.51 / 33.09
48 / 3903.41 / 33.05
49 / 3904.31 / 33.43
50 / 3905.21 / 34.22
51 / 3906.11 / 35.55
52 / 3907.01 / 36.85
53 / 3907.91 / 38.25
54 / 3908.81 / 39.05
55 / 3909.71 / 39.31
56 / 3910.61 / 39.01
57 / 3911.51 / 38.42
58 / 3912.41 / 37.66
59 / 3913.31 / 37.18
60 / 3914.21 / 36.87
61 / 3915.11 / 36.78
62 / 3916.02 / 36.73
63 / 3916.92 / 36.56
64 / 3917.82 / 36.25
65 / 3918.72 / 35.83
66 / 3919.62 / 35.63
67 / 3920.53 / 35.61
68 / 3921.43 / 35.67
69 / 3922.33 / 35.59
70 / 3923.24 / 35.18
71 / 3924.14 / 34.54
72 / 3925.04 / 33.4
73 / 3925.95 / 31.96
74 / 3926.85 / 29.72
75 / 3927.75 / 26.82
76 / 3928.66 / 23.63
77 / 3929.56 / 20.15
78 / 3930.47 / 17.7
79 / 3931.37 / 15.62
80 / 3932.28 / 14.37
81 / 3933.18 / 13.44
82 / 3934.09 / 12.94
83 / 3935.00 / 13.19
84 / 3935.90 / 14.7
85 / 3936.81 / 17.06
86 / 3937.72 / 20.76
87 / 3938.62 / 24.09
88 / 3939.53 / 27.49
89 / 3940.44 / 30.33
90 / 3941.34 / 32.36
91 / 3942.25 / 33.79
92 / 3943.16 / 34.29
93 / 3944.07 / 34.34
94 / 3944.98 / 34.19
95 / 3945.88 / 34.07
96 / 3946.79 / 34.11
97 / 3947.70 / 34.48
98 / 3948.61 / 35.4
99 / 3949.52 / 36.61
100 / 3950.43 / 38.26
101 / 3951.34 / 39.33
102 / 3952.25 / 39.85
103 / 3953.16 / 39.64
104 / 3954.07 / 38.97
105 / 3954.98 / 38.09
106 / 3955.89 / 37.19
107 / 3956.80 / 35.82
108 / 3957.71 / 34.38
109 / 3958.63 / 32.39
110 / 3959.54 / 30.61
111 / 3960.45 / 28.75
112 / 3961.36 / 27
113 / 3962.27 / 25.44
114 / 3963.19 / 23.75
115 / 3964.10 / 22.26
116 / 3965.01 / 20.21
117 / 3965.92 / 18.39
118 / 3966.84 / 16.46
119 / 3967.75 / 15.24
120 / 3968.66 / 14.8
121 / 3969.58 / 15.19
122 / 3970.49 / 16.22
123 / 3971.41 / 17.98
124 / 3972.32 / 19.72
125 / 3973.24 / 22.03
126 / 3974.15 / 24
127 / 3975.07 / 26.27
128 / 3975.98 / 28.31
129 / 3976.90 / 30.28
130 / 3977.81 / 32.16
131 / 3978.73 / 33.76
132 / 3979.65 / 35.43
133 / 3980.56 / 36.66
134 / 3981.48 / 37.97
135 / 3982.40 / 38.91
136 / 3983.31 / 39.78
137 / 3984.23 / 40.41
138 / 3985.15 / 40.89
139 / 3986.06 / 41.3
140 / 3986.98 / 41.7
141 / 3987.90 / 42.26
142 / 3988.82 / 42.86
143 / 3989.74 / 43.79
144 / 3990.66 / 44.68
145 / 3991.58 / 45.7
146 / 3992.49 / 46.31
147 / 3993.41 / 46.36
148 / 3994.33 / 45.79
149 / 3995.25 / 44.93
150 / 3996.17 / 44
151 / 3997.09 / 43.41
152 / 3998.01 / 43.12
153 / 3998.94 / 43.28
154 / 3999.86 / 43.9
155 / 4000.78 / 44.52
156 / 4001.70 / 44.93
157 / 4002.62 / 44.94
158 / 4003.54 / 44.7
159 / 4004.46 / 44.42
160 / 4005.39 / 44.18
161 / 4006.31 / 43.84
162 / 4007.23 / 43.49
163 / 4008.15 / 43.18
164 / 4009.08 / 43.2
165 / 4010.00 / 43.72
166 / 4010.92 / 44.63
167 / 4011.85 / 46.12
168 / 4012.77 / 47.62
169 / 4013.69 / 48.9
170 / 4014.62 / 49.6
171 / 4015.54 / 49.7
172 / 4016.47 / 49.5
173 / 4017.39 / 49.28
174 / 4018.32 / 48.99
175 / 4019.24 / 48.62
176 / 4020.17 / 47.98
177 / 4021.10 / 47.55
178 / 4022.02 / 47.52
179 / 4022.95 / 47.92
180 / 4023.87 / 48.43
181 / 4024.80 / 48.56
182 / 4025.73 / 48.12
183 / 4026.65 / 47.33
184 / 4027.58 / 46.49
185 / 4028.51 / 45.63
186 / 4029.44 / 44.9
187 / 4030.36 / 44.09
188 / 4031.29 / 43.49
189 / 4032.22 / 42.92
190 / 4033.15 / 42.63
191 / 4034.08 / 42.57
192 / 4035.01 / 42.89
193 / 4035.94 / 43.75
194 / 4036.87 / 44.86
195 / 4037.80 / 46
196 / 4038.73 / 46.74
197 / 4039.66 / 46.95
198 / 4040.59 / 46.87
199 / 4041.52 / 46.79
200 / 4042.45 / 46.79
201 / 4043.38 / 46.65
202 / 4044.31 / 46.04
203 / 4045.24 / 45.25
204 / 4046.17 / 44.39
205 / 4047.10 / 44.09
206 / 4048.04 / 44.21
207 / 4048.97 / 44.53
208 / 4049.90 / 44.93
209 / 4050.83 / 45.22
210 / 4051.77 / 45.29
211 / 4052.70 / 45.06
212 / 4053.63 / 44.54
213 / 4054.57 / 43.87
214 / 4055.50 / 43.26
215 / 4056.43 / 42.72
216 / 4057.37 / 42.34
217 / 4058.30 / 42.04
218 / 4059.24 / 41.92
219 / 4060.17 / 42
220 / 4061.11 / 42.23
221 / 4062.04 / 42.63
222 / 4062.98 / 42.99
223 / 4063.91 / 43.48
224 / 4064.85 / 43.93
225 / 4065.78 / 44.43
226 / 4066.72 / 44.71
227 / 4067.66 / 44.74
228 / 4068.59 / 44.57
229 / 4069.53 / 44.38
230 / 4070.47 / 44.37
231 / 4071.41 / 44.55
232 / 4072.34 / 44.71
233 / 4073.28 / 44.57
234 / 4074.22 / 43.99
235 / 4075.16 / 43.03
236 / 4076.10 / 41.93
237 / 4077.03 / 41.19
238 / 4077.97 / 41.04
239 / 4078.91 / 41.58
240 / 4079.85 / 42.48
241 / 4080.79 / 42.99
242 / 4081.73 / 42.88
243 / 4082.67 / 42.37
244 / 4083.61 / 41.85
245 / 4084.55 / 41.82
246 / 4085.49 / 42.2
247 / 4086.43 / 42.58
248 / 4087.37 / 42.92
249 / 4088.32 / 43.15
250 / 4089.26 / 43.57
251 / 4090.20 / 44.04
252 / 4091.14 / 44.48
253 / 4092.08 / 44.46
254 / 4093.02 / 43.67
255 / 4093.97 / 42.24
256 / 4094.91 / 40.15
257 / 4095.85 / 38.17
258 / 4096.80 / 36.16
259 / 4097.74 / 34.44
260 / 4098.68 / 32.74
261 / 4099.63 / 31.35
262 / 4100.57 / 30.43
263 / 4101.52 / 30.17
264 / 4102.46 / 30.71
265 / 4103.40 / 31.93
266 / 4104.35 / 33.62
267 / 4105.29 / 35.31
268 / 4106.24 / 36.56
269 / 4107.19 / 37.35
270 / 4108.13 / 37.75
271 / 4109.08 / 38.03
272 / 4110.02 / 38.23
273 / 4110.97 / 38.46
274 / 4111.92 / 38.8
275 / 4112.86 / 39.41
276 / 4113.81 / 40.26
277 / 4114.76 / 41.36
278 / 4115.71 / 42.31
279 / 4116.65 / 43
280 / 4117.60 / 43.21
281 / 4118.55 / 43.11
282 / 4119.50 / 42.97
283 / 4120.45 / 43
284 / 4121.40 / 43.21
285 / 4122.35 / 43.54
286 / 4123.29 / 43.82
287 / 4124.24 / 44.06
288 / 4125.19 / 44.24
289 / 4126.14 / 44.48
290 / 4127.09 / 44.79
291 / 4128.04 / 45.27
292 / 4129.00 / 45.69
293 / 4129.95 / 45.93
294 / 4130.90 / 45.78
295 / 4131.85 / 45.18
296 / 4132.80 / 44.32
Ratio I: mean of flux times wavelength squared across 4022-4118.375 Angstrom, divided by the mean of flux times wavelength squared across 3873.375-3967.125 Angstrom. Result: 1.5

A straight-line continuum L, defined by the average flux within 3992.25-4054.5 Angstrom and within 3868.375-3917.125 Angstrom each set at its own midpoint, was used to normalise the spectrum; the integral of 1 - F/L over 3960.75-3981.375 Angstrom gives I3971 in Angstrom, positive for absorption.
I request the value 8.36 Angstrom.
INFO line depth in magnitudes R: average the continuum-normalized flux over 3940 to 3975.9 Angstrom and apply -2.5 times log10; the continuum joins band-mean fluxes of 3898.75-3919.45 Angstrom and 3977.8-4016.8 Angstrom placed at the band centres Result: 0.348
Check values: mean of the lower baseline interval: 36.2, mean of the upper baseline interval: 43.4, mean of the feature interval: 29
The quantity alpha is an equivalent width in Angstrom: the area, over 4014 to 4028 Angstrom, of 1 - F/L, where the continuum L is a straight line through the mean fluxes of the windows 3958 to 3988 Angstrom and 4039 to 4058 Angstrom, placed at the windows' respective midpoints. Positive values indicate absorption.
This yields -3.4 Angstrom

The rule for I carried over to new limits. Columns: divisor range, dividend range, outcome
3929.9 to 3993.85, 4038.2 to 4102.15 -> 1.49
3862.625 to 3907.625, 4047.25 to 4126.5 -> 1.46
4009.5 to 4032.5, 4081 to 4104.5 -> 0.86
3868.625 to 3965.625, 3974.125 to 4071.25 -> 1.49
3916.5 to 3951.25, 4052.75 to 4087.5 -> 1.60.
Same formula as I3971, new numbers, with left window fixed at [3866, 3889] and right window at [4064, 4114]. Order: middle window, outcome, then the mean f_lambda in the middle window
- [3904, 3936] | 0.8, 30.9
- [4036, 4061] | -4.2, 44.7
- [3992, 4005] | -3.2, 44.6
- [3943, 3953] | -0.9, 36.1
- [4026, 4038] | -2.2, 44.4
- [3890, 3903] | -0.8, 32.5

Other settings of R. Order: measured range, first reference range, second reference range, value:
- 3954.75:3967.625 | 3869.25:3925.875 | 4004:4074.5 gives 0.361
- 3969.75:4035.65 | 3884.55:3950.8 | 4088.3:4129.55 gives -0.192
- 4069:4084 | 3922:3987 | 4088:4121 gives -0.168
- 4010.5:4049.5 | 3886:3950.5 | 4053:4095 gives -0.168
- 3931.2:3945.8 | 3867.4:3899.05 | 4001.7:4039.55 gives 0.470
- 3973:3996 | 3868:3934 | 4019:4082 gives 0.012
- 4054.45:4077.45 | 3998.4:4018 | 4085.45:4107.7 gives -0.073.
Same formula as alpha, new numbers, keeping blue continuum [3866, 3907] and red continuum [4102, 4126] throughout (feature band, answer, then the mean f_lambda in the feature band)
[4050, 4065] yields -2.3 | 43.4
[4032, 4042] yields -2.2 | 44.8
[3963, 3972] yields 4.3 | 17.9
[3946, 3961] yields -1.0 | 35.8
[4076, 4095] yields -1.9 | 42.6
